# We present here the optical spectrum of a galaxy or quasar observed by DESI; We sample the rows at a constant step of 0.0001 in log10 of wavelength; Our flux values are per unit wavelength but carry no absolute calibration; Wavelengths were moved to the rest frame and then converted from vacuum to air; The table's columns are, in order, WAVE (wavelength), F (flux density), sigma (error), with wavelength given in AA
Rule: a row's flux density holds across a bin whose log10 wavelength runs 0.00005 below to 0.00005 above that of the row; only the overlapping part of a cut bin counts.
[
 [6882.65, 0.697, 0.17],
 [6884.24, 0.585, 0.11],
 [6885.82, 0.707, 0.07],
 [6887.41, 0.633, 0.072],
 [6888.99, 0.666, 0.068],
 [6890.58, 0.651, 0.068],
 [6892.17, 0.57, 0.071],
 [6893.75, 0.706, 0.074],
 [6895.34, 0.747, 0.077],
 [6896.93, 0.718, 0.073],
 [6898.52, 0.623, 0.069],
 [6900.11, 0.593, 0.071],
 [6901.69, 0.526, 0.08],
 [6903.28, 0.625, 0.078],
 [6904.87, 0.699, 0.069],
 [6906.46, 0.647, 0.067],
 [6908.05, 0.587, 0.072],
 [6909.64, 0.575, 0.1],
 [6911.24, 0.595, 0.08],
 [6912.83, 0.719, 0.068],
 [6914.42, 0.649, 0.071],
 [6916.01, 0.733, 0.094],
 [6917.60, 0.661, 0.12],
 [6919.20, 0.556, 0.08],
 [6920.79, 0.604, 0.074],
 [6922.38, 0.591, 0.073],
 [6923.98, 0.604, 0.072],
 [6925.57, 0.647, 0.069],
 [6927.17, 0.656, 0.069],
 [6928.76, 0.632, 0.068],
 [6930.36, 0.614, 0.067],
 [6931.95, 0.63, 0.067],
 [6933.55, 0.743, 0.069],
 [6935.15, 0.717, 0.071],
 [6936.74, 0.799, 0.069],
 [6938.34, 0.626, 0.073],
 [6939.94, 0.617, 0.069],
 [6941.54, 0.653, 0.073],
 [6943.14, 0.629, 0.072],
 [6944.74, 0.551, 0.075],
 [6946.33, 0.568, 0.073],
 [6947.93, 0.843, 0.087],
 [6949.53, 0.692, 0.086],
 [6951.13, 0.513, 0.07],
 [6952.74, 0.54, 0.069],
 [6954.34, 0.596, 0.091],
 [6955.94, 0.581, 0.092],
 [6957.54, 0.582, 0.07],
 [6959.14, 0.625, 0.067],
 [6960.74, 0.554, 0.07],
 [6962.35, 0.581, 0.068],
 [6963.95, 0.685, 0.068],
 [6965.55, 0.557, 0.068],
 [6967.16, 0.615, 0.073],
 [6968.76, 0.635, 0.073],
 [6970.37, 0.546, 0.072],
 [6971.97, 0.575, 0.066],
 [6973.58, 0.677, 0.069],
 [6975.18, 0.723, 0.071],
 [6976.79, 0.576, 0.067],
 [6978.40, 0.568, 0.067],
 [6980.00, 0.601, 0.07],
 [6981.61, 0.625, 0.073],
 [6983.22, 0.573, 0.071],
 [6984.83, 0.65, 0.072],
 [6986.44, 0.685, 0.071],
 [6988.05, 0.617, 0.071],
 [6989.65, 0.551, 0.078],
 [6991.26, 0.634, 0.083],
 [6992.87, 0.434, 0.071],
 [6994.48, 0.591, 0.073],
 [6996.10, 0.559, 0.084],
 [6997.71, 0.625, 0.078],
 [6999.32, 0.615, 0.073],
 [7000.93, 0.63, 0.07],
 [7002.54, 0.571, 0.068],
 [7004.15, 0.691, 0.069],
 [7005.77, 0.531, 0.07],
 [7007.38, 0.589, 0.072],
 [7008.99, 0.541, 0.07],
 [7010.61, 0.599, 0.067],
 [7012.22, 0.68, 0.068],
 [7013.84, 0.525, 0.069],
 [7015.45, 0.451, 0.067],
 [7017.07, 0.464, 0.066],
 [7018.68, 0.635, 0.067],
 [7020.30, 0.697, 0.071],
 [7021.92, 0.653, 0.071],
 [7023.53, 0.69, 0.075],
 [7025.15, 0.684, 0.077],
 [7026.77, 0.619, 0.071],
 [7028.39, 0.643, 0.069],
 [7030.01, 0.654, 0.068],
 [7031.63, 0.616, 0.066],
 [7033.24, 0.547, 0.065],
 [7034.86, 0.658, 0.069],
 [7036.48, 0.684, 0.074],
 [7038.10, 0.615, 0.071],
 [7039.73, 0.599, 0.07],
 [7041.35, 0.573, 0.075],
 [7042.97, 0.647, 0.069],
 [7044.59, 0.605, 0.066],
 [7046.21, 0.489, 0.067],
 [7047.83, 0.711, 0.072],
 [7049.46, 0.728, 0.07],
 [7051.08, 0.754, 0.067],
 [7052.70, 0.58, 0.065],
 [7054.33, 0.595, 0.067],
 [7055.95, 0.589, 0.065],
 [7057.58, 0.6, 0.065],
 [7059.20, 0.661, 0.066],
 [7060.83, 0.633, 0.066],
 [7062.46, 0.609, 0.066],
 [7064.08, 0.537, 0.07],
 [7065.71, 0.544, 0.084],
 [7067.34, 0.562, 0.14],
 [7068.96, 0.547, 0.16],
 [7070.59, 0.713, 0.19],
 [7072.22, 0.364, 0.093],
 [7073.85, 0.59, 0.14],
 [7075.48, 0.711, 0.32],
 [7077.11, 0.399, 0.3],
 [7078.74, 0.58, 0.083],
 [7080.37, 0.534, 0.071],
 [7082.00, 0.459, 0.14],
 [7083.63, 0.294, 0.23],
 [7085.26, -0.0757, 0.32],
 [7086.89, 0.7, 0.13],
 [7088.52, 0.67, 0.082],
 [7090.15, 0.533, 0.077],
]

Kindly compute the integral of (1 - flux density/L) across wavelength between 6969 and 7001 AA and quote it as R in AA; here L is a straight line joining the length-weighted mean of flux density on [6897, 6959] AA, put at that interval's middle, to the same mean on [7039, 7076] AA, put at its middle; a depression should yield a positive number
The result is 0.93 AA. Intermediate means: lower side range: 0.633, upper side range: 0.605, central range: 0.603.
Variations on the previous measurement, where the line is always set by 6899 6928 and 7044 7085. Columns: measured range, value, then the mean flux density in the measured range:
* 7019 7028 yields -1.28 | 0.665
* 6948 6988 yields -0.43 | 0.611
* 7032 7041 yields -0.63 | 0.618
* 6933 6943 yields -1.14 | 0.687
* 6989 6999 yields 0.44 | 0.568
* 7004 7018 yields 0.70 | 0.558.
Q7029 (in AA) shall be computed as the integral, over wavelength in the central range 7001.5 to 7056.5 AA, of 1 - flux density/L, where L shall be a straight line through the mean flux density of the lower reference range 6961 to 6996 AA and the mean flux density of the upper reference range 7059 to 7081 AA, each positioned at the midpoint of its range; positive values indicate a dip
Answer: -3.0 AA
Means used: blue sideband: 0.603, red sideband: 0.568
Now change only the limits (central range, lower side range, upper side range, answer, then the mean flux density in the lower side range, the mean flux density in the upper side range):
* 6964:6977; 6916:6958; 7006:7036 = 0.1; 0.635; 0.608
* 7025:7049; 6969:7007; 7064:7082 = -2.1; 0.602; 0.549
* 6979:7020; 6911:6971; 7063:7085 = -0.7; 0.631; 0.512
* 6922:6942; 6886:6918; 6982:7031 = -0.7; 0.647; 0.603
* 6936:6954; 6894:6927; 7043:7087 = -0.6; 0.636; 0.555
